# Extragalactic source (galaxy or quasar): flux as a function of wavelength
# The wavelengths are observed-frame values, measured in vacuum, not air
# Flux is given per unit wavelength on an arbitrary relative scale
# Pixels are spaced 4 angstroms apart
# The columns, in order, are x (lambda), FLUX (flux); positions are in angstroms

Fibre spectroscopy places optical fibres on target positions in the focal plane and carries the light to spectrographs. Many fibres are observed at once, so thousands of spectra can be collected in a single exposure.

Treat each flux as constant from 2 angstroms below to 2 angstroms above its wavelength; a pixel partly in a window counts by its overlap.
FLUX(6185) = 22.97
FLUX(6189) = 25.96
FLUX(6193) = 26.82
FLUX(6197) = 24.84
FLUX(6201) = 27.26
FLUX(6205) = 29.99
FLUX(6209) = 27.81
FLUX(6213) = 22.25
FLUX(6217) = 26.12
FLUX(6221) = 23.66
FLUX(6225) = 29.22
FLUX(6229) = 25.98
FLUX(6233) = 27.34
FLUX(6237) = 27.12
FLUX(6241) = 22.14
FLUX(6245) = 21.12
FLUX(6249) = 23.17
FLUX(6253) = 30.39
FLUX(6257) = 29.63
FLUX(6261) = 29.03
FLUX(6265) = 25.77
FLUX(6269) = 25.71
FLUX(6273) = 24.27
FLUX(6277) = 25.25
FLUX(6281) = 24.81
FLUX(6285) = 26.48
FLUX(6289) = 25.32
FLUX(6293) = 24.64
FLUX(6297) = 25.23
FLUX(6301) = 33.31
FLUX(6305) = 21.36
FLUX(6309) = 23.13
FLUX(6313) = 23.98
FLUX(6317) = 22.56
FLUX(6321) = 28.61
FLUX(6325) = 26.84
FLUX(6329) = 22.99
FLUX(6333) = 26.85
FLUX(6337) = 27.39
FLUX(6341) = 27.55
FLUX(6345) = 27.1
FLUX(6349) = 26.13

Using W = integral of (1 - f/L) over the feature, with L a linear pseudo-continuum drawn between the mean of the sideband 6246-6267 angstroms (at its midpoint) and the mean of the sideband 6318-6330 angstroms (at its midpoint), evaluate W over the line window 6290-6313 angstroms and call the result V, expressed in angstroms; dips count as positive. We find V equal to 1.0 angstroms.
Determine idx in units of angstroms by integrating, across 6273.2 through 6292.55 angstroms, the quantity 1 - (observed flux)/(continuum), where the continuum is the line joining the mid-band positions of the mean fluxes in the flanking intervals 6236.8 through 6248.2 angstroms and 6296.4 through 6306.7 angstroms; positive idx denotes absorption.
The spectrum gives 0.3 angstroms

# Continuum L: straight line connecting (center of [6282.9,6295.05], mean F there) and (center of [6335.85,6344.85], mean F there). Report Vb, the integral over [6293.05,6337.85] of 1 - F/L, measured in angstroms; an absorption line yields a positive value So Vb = 1.5 angstroms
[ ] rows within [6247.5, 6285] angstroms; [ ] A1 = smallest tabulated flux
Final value 23.17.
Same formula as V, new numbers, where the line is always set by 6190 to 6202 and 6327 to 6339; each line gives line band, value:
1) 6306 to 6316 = 1.0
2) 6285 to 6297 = 0.3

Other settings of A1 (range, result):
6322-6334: 22.99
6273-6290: 24.27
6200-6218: 22.25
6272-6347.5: 21.36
